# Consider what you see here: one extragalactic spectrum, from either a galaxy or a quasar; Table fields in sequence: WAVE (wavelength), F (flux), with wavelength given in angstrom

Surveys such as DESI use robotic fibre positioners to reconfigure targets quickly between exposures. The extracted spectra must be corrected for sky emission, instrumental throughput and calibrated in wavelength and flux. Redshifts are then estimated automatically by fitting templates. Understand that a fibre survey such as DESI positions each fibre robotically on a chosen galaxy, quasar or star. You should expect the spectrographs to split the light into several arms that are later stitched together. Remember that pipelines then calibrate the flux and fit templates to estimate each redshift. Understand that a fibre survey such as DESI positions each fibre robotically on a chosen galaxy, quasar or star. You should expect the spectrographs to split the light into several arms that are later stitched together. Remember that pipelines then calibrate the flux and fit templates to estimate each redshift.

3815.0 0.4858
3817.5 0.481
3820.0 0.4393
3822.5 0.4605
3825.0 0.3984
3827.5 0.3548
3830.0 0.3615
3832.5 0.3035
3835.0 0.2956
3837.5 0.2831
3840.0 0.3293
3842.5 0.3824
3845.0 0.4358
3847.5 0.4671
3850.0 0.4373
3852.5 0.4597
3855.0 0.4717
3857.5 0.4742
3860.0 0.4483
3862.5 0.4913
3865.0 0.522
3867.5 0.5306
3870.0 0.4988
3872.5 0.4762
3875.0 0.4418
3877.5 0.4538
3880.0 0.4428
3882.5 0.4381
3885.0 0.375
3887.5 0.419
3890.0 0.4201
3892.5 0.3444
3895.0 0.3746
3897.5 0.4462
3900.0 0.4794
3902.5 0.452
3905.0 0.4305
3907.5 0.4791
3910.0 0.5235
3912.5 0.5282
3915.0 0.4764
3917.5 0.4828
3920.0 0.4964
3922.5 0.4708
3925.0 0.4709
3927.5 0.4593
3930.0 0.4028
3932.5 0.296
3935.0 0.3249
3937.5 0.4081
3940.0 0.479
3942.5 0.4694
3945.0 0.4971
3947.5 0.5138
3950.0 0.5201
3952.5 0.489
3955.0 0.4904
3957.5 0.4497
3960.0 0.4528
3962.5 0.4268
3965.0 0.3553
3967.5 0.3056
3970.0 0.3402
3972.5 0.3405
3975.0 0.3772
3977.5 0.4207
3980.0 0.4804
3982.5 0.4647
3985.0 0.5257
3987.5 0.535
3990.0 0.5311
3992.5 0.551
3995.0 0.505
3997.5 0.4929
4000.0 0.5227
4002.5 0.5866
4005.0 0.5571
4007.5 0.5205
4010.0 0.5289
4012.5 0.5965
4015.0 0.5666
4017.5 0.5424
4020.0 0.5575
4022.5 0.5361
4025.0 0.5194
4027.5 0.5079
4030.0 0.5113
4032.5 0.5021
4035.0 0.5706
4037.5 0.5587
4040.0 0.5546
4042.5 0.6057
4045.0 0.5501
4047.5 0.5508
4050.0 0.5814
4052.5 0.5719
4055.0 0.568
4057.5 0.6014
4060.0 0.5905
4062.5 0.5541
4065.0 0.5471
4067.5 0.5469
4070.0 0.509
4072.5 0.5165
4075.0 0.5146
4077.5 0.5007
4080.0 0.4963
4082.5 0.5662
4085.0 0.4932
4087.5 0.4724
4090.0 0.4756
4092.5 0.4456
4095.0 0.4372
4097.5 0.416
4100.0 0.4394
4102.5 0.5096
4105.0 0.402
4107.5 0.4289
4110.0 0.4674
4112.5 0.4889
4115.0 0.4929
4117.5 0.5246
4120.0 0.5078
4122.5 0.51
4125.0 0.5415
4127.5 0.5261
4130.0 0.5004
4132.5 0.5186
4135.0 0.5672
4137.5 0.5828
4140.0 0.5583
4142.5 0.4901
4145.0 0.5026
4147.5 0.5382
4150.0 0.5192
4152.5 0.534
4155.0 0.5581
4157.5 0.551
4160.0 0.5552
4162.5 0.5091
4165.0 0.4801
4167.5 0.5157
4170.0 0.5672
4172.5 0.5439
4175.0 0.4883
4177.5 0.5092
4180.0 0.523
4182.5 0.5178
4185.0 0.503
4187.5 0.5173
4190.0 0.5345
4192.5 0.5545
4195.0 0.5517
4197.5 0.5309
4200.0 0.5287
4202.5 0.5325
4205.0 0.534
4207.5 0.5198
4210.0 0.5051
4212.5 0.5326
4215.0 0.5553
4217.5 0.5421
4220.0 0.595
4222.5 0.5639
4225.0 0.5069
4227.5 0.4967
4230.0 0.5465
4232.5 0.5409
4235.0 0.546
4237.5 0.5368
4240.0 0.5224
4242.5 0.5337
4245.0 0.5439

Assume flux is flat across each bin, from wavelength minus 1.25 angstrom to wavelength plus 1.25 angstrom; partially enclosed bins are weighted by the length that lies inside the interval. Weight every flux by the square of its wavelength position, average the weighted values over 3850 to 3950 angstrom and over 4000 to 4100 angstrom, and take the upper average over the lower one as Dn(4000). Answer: 1.3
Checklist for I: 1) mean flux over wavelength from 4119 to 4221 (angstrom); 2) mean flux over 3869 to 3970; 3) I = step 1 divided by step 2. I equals 1.20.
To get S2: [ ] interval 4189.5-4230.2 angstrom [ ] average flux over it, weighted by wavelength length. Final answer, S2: 0.537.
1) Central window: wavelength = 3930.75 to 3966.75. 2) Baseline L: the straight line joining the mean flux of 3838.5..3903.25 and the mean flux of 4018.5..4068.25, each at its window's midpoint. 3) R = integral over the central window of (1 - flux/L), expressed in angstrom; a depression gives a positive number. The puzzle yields 4.0 angstrom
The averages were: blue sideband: 0.442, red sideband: 0.554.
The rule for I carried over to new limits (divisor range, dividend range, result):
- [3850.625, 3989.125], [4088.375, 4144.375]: 1.10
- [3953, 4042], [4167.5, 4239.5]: 1.08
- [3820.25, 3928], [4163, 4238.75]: 1.21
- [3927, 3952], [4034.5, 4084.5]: 1.26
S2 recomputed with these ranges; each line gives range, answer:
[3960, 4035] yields 0.491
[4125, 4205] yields 0.53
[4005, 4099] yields 0.532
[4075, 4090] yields 0.504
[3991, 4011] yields 0.533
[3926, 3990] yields 0.435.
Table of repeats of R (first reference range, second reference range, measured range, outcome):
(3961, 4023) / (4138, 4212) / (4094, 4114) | 2.4 angstrom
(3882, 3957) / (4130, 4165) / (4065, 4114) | 2.8 angstrom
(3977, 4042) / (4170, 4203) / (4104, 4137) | 1.7 angstrom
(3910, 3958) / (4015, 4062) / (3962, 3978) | 4.3 angstrom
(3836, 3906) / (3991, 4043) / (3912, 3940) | 2.2 angstrom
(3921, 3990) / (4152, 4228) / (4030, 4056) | -4.7 angstrom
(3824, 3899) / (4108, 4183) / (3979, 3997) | -1.8 angstrom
